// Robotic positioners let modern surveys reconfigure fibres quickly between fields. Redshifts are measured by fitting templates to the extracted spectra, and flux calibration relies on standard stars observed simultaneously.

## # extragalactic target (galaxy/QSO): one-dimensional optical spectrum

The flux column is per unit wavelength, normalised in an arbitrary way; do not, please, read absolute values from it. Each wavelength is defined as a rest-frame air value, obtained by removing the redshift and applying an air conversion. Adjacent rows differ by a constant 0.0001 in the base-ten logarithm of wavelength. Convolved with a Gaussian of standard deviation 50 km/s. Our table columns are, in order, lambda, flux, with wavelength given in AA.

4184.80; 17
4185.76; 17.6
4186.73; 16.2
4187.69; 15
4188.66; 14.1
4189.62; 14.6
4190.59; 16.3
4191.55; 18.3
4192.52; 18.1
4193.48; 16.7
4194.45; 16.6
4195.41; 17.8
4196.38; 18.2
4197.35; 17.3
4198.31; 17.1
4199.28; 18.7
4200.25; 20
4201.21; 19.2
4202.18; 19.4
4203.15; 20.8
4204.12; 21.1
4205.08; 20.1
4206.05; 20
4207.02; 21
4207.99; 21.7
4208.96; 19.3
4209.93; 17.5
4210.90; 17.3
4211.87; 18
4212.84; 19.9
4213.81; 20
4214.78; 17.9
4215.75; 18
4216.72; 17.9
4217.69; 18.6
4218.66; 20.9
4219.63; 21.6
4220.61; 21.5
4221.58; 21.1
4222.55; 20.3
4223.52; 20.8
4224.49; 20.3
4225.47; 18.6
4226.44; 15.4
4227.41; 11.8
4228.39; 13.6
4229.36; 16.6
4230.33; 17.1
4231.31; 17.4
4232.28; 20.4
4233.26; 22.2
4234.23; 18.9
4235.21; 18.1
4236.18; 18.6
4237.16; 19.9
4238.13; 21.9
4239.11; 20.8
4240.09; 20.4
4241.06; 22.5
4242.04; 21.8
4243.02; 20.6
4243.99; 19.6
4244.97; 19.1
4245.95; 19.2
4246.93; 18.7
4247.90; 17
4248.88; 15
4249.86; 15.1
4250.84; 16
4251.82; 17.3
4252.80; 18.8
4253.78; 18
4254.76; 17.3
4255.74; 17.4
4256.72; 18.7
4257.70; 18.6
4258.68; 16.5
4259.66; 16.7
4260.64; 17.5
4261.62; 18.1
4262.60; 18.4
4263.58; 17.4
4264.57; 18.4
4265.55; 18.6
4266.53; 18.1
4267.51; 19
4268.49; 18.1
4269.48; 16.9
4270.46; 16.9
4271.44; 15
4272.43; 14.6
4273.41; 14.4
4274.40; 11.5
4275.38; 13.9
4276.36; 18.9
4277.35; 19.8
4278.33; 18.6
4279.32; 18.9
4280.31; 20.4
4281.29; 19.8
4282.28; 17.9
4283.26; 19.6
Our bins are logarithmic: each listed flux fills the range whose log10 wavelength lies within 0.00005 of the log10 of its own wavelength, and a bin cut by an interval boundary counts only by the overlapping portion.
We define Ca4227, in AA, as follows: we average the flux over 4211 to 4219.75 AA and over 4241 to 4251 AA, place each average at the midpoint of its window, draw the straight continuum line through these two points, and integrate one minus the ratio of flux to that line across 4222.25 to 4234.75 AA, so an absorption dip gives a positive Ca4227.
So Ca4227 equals 0.6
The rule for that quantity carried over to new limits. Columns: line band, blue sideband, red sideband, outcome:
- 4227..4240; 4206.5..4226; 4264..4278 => 0.22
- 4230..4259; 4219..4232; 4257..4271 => -1.22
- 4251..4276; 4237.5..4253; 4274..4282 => 1.78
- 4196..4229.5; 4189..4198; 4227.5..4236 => -2.91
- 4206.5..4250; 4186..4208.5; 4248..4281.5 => -3.03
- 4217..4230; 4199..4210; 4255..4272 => 0.51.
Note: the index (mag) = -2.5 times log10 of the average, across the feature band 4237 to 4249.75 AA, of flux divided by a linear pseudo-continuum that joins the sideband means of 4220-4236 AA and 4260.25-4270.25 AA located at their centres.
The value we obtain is -0.077 mag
